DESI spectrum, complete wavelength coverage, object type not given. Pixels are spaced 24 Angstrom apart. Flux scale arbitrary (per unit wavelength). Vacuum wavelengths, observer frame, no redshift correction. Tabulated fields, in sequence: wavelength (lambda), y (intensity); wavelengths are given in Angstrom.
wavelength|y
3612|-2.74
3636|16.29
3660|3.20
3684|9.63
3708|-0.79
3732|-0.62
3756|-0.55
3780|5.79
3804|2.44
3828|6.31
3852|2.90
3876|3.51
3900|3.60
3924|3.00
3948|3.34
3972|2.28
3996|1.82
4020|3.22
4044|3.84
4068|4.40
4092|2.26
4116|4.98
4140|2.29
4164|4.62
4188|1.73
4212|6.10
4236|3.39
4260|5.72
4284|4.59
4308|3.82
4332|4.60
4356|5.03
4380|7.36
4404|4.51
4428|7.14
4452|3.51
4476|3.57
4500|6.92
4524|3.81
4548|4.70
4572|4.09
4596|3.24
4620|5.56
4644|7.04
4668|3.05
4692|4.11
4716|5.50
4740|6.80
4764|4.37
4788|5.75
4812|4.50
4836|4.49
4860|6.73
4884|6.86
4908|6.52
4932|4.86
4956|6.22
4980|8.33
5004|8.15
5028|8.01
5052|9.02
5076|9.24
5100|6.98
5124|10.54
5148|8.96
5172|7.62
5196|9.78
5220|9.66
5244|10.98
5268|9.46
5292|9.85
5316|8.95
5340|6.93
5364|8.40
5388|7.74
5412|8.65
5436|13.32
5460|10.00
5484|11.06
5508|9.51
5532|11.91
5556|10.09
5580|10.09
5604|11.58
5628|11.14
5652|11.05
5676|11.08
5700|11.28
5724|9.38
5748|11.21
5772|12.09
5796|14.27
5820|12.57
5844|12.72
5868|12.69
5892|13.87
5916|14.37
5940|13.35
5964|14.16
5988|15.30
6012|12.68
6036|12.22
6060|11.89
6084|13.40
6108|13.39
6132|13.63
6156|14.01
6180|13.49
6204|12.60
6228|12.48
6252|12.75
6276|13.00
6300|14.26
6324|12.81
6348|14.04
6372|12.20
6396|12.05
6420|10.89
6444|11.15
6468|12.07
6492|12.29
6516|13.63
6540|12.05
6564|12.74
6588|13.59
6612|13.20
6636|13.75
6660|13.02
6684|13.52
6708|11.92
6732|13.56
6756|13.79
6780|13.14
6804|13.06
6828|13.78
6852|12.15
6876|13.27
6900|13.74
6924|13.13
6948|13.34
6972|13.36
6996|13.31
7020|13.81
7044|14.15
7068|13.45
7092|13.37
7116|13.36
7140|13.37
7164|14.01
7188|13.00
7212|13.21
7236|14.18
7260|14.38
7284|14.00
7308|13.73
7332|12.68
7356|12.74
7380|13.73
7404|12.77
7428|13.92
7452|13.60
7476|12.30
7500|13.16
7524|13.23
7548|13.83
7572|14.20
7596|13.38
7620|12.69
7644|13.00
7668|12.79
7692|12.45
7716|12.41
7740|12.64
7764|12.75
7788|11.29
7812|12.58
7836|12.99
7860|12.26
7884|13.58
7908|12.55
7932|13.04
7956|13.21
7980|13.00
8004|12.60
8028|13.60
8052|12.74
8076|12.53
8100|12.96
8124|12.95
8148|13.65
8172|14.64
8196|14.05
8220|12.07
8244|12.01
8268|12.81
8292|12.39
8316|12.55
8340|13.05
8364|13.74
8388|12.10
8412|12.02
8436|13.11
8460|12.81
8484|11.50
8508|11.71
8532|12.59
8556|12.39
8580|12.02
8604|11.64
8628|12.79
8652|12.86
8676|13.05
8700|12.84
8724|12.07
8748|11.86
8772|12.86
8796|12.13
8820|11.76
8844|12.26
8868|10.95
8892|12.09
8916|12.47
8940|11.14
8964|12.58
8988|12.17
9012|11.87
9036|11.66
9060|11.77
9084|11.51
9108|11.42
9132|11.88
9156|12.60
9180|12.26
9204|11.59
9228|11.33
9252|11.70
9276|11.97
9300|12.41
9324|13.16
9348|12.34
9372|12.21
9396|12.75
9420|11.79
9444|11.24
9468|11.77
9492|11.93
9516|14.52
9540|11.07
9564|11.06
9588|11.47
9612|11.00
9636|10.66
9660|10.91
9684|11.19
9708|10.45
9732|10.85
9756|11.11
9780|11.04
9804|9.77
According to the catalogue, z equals 0.24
